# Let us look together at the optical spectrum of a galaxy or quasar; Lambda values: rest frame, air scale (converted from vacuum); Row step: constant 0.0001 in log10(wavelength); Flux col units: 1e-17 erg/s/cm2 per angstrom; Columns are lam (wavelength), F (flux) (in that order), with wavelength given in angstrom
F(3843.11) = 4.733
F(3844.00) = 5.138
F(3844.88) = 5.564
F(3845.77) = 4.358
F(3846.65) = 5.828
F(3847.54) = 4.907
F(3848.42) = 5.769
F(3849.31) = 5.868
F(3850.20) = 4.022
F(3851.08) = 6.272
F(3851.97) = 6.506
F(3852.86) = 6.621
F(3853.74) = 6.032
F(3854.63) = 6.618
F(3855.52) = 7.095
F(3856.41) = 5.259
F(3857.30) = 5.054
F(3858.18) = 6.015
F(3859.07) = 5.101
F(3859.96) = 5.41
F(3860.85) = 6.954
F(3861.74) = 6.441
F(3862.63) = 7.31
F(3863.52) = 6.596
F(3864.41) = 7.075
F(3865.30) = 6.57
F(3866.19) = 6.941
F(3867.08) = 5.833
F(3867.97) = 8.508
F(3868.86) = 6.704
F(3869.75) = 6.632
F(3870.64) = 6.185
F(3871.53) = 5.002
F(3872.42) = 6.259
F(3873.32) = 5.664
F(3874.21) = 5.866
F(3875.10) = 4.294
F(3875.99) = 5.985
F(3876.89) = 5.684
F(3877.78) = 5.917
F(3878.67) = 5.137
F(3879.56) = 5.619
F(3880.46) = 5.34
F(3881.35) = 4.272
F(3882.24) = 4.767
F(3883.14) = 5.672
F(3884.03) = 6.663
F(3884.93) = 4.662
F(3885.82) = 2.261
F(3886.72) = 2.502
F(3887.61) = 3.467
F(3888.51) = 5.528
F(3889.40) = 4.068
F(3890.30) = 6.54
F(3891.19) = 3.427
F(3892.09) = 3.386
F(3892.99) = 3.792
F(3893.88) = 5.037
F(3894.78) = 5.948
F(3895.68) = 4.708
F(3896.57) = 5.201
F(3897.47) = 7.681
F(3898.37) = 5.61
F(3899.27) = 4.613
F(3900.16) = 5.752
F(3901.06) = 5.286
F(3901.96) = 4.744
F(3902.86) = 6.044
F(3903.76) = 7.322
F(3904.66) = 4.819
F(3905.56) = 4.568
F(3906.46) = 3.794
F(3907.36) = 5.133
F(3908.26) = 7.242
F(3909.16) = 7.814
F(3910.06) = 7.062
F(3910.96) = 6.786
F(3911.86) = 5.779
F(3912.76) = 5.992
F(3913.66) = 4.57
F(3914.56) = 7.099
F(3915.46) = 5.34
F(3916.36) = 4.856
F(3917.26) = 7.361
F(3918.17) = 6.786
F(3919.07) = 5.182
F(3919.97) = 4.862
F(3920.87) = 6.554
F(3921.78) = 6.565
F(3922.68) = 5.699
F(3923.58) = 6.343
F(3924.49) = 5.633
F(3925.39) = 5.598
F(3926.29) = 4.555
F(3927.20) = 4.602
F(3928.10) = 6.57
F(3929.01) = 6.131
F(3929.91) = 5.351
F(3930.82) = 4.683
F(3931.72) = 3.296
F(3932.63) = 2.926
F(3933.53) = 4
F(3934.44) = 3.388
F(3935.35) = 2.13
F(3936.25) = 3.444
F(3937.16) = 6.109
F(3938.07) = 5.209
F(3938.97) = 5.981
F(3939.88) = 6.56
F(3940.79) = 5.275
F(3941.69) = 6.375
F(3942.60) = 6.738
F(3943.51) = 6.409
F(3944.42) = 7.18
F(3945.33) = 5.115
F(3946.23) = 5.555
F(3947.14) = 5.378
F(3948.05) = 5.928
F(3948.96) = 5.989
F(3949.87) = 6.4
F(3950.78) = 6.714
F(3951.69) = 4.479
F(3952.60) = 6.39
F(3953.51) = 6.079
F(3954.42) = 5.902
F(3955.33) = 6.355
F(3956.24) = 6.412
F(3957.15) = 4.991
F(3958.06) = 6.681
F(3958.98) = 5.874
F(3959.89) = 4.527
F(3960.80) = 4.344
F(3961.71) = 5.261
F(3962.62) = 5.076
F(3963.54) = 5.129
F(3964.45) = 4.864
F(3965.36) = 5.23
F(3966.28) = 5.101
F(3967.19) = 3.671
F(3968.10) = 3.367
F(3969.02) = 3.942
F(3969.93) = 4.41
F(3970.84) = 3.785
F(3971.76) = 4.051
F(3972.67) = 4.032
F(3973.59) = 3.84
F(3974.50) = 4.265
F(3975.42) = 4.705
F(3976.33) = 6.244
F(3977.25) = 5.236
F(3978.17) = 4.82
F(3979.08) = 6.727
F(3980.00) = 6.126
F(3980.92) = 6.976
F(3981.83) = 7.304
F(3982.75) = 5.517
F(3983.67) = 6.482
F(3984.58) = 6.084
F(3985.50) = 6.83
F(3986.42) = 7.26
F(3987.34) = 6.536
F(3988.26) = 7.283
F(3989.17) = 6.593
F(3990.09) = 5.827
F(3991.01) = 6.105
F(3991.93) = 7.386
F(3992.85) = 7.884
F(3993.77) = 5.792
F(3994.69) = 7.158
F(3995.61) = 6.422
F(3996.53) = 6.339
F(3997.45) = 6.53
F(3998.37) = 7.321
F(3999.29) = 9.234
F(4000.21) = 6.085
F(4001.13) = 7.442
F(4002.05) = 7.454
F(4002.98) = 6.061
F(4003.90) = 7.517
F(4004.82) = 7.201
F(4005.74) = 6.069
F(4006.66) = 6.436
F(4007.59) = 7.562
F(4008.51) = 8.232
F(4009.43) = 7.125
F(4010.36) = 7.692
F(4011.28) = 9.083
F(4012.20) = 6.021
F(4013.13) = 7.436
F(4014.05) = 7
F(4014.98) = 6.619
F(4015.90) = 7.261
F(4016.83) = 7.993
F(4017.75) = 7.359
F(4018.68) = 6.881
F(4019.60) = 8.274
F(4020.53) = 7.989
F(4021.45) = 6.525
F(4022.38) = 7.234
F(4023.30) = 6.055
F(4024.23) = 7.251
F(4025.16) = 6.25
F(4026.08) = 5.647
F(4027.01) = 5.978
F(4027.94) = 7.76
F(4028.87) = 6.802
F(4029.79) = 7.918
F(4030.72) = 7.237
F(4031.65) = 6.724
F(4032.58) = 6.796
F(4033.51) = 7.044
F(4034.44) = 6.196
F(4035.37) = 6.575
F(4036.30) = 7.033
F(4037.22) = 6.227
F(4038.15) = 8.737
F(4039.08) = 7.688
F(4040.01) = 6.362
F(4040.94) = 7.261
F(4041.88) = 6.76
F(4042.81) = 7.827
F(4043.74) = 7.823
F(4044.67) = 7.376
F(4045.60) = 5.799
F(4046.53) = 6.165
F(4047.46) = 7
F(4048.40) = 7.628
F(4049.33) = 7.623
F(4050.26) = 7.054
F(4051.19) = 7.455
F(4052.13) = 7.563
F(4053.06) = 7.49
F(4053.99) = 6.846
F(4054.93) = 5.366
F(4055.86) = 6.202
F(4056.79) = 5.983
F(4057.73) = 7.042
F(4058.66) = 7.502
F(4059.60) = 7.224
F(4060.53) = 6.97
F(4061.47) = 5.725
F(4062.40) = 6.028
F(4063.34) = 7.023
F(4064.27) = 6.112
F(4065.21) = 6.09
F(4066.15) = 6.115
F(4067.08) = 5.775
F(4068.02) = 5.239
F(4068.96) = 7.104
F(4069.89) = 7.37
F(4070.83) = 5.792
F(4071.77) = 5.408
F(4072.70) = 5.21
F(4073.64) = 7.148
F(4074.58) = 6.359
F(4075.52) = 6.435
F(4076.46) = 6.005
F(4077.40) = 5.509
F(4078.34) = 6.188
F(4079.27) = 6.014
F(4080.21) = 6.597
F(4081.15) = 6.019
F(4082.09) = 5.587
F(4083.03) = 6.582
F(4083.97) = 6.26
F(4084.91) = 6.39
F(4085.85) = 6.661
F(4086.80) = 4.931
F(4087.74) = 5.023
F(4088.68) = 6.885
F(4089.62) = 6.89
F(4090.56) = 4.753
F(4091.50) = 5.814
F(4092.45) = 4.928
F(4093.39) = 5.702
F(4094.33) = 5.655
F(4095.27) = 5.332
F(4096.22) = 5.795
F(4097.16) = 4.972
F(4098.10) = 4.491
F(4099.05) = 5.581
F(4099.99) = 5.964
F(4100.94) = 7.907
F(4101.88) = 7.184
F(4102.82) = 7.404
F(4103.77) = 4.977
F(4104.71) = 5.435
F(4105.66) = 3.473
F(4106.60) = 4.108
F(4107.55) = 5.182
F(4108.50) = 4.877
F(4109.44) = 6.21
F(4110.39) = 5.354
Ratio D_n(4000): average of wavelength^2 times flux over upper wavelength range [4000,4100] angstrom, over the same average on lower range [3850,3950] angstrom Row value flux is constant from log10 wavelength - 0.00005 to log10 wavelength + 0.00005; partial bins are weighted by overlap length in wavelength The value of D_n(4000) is 1.3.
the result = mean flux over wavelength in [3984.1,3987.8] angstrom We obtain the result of 6.68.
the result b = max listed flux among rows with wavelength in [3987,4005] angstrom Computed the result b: 9.234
